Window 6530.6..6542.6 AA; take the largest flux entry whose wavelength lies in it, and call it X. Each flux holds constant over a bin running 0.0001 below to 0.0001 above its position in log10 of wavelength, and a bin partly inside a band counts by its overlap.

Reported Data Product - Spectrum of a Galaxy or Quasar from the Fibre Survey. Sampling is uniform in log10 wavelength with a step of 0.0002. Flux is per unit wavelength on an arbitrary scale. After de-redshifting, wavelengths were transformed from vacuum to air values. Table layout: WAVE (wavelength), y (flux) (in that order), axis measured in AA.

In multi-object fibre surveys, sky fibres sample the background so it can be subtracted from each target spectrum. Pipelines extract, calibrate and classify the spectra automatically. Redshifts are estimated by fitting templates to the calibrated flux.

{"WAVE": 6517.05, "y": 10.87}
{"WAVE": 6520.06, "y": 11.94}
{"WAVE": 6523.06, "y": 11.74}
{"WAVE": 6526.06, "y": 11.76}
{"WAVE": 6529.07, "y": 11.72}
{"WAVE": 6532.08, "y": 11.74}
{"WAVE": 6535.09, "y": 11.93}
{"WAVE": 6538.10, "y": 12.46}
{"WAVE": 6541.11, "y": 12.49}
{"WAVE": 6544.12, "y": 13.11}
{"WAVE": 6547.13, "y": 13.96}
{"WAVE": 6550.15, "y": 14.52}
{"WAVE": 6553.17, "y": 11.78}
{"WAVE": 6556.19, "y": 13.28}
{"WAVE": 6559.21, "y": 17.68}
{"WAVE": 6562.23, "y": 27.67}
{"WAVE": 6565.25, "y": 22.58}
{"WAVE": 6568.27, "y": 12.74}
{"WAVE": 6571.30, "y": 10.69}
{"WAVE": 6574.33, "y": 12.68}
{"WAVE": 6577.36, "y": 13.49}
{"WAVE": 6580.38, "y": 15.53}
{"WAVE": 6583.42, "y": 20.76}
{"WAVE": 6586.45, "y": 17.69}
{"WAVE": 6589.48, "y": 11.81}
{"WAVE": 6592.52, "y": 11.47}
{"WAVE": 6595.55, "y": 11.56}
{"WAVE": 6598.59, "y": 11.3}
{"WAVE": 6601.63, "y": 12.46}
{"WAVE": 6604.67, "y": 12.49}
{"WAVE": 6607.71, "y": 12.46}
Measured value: 12.49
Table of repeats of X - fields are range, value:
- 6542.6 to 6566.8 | 27.67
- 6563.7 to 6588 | 22.58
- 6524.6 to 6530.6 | 11.76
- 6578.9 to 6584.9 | 20.76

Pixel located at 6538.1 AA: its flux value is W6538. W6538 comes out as 12.46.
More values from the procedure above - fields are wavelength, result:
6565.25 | 22.58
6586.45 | 17.69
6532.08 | 11.74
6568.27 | 12.74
